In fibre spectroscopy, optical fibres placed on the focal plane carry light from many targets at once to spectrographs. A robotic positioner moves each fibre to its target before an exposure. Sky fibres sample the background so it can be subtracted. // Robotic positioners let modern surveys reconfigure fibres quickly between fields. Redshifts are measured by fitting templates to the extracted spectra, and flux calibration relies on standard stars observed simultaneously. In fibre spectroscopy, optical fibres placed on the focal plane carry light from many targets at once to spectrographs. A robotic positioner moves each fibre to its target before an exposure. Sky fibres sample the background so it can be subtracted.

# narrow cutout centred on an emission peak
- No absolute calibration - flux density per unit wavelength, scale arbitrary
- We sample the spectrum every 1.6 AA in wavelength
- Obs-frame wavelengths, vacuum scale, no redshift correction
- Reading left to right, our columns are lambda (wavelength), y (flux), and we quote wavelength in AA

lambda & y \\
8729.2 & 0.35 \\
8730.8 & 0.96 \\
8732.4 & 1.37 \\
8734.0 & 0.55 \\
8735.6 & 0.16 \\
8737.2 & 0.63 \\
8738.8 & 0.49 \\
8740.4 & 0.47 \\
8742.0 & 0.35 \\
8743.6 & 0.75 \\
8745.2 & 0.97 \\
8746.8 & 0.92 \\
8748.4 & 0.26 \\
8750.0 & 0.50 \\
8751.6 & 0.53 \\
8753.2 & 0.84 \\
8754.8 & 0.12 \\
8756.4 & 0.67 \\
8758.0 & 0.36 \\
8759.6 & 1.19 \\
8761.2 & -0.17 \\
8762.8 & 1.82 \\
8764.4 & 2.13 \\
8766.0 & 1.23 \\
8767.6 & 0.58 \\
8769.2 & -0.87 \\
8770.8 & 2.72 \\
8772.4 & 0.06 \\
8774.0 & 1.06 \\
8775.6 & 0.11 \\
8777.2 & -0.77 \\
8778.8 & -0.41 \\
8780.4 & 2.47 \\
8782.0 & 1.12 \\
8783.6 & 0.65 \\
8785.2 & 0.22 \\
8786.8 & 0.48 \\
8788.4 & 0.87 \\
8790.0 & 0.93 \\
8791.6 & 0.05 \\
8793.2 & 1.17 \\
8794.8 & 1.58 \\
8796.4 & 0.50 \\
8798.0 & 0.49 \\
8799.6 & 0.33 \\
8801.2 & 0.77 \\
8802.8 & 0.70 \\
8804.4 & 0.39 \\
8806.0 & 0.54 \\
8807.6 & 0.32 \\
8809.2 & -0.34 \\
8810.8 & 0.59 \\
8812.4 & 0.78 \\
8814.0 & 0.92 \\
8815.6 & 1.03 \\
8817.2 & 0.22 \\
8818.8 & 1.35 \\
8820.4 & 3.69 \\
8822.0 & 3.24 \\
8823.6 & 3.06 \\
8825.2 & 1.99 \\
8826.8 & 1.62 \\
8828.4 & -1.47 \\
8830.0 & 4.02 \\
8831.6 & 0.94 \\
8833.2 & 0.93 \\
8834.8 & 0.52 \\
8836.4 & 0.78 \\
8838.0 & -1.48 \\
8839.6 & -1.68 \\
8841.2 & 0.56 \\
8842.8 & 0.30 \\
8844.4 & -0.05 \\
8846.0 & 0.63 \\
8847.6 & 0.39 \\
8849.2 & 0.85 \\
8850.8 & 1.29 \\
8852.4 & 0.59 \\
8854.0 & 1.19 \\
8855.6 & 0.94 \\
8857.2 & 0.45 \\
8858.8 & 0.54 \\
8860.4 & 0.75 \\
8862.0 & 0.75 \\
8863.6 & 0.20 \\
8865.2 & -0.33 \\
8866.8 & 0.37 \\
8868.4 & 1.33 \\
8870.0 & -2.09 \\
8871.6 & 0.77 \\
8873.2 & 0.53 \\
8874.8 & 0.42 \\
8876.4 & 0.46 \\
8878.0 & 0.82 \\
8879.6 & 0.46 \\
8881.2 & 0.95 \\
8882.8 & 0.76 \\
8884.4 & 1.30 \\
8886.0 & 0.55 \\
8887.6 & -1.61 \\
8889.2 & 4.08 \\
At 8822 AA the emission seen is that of H-beta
